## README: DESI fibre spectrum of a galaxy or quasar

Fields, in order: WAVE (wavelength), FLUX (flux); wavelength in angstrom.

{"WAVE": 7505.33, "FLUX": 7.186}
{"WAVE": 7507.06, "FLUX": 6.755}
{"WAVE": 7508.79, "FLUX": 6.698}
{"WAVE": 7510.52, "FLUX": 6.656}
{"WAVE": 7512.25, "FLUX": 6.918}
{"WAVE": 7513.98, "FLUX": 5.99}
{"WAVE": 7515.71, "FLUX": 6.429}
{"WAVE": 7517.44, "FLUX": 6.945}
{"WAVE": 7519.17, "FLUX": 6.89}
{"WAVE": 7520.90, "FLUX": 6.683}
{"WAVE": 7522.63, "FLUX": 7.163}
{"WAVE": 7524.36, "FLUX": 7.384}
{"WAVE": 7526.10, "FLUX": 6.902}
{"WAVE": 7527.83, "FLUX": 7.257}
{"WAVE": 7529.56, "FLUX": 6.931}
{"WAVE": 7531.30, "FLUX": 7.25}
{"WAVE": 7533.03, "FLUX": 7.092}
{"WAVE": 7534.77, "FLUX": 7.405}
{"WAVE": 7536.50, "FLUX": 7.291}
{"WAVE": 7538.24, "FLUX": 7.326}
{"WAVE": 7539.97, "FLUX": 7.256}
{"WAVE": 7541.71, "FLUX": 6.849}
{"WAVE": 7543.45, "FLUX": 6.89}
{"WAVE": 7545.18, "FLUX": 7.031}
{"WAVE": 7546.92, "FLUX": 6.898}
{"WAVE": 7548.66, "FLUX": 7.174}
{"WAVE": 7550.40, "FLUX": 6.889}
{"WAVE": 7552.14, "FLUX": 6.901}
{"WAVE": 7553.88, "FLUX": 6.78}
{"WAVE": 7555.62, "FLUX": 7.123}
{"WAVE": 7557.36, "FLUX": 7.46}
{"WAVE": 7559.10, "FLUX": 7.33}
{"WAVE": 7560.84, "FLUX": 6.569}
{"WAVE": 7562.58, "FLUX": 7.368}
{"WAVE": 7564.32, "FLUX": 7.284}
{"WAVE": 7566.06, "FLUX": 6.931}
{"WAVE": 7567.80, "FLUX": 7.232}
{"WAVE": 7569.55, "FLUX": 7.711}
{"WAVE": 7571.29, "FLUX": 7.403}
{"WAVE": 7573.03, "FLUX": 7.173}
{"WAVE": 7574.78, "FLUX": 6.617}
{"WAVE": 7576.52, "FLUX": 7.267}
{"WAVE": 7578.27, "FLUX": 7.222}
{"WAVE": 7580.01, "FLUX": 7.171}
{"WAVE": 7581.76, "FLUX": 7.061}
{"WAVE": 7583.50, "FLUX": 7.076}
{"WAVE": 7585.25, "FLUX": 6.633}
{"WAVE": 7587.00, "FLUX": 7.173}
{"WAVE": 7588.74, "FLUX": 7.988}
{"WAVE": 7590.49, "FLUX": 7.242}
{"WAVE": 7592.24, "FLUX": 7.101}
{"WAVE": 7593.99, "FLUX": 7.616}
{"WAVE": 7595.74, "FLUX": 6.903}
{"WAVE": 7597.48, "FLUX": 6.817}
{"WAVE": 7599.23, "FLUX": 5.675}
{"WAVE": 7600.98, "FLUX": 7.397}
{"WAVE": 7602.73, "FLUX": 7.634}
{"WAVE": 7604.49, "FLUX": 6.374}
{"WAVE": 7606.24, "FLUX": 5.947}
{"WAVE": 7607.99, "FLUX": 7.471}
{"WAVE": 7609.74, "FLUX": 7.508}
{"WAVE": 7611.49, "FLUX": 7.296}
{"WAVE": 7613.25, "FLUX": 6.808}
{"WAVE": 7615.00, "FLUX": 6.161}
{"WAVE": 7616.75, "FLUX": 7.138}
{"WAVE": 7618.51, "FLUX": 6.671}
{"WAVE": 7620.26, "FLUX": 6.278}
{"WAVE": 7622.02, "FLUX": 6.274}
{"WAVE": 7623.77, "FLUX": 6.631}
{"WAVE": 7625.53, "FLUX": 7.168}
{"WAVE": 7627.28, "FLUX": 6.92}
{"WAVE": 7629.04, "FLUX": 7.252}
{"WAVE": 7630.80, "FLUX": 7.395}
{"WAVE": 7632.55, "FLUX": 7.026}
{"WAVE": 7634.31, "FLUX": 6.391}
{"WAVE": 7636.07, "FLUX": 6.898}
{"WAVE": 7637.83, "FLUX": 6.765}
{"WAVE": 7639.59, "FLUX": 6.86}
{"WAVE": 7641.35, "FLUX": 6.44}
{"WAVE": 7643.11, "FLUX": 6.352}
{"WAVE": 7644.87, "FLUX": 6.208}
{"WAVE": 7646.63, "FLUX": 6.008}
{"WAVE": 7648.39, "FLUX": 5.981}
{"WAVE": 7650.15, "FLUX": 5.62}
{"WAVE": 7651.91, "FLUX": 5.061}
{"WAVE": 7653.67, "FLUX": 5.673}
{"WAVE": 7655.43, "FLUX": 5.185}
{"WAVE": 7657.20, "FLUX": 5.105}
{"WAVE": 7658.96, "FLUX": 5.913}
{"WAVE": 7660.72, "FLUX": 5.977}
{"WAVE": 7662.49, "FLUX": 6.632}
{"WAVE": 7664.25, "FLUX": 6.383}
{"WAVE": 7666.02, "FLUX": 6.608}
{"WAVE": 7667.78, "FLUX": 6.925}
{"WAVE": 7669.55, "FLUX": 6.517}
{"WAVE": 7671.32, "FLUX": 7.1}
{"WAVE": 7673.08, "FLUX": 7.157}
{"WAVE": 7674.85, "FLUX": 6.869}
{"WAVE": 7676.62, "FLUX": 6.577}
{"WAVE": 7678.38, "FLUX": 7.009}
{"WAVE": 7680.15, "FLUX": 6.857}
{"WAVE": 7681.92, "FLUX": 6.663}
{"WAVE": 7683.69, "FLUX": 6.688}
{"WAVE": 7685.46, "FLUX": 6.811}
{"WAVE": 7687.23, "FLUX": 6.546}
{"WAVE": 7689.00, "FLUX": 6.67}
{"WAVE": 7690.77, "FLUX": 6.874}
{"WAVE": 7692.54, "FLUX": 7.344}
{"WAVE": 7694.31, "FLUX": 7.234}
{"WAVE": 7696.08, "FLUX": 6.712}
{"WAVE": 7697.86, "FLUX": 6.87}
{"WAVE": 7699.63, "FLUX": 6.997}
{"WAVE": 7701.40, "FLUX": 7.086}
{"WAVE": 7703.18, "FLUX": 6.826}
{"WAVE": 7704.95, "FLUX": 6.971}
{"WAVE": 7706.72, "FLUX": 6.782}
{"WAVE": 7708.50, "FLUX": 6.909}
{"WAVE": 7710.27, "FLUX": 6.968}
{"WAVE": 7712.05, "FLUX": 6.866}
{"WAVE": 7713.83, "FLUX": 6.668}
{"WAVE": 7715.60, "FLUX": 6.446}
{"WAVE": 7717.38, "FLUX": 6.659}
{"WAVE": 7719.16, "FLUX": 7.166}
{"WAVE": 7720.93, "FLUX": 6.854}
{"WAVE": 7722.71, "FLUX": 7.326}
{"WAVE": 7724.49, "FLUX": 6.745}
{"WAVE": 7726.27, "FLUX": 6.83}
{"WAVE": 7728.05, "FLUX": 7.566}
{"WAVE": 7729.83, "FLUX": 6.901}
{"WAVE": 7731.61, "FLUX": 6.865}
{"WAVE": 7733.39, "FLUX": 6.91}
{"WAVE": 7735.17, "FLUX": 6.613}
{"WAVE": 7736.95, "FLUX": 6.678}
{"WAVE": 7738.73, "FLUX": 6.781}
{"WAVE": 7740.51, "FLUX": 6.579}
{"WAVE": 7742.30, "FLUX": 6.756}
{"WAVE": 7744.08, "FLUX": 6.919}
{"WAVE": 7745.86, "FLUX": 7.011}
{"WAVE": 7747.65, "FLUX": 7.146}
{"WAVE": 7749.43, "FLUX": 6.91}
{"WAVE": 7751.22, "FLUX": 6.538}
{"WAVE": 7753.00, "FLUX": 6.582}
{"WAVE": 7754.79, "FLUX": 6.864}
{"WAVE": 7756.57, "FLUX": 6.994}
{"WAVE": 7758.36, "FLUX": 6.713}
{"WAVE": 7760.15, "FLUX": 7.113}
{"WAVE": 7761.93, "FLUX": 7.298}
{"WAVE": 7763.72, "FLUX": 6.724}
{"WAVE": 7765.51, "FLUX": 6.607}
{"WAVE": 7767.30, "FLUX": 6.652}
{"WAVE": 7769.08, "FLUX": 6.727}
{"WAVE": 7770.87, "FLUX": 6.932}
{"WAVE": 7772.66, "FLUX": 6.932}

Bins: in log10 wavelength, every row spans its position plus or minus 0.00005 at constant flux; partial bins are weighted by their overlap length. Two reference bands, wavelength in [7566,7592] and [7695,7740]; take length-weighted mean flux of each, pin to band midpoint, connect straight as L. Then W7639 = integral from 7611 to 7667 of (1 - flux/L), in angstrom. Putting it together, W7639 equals 5.2 angstrom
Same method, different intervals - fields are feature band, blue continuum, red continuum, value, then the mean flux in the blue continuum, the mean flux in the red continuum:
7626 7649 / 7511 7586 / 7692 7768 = 1.0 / 7.05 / 6.88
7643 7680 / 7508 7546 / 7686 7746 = 3.5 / 6.97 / 6.88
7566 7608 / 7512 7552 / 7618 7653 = -2.1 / 6.99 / 6.5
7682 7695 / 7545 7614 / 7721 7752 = 0.2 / 7.08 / 6.89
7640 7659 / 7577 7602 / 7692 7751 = 3.3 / 7.08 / 6.9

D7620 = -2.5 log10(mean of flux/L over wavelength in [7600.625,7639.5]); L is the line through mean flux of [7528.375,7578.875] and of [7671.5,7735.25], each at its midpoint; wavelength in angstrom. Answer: 0.023 mag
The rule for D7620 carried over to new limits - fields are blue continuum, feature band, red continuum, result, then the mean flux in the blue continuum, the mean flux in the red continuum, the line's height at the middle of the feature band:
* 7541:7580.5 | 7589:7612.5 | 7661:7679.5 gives -0.01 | 7.1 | 6.75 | 6.97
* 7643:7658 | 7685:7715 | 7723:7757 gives -0.09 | 5.66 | 6.86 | 6.32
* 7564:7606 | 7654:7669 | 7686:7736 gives 0.15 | 7.09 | 6.9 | 6.98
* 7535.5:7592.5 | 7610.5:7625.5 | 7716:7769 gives 0.06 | 7.14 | 6.87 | 7.05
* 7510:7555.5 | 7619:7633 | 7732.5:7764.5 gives 0.01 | 6.97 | 6.84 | 6.92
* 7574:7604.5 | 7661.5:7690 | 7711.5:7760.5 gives 0.03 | 7.07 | 6.85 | 6.94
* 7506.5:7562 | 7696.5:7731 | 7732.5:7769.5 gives -0.01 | 6.98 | 6.82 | 6.84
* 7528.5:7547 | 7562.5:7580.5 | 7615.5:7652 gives -0.04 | 7.12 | 6.57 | 6.93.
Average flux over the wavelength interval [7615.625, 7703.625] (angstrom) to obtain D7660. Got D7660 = 6.58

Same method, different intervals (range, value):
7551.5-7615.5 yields 7.07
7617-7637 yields 6.82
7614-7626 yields 6.6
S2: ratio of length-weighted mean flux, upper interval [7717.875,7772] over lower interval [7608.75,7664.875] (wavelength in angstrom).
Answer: 1.07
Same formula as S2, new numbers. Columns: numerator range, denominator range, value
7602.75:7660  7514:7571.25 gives 0.92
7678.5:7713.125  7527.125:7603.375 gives 0.97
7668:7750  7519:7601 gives 0.97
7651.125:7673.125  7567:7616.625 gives 0.87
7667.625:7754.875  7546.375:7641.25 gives 0.98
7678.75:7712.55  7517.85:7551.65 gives 0.97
